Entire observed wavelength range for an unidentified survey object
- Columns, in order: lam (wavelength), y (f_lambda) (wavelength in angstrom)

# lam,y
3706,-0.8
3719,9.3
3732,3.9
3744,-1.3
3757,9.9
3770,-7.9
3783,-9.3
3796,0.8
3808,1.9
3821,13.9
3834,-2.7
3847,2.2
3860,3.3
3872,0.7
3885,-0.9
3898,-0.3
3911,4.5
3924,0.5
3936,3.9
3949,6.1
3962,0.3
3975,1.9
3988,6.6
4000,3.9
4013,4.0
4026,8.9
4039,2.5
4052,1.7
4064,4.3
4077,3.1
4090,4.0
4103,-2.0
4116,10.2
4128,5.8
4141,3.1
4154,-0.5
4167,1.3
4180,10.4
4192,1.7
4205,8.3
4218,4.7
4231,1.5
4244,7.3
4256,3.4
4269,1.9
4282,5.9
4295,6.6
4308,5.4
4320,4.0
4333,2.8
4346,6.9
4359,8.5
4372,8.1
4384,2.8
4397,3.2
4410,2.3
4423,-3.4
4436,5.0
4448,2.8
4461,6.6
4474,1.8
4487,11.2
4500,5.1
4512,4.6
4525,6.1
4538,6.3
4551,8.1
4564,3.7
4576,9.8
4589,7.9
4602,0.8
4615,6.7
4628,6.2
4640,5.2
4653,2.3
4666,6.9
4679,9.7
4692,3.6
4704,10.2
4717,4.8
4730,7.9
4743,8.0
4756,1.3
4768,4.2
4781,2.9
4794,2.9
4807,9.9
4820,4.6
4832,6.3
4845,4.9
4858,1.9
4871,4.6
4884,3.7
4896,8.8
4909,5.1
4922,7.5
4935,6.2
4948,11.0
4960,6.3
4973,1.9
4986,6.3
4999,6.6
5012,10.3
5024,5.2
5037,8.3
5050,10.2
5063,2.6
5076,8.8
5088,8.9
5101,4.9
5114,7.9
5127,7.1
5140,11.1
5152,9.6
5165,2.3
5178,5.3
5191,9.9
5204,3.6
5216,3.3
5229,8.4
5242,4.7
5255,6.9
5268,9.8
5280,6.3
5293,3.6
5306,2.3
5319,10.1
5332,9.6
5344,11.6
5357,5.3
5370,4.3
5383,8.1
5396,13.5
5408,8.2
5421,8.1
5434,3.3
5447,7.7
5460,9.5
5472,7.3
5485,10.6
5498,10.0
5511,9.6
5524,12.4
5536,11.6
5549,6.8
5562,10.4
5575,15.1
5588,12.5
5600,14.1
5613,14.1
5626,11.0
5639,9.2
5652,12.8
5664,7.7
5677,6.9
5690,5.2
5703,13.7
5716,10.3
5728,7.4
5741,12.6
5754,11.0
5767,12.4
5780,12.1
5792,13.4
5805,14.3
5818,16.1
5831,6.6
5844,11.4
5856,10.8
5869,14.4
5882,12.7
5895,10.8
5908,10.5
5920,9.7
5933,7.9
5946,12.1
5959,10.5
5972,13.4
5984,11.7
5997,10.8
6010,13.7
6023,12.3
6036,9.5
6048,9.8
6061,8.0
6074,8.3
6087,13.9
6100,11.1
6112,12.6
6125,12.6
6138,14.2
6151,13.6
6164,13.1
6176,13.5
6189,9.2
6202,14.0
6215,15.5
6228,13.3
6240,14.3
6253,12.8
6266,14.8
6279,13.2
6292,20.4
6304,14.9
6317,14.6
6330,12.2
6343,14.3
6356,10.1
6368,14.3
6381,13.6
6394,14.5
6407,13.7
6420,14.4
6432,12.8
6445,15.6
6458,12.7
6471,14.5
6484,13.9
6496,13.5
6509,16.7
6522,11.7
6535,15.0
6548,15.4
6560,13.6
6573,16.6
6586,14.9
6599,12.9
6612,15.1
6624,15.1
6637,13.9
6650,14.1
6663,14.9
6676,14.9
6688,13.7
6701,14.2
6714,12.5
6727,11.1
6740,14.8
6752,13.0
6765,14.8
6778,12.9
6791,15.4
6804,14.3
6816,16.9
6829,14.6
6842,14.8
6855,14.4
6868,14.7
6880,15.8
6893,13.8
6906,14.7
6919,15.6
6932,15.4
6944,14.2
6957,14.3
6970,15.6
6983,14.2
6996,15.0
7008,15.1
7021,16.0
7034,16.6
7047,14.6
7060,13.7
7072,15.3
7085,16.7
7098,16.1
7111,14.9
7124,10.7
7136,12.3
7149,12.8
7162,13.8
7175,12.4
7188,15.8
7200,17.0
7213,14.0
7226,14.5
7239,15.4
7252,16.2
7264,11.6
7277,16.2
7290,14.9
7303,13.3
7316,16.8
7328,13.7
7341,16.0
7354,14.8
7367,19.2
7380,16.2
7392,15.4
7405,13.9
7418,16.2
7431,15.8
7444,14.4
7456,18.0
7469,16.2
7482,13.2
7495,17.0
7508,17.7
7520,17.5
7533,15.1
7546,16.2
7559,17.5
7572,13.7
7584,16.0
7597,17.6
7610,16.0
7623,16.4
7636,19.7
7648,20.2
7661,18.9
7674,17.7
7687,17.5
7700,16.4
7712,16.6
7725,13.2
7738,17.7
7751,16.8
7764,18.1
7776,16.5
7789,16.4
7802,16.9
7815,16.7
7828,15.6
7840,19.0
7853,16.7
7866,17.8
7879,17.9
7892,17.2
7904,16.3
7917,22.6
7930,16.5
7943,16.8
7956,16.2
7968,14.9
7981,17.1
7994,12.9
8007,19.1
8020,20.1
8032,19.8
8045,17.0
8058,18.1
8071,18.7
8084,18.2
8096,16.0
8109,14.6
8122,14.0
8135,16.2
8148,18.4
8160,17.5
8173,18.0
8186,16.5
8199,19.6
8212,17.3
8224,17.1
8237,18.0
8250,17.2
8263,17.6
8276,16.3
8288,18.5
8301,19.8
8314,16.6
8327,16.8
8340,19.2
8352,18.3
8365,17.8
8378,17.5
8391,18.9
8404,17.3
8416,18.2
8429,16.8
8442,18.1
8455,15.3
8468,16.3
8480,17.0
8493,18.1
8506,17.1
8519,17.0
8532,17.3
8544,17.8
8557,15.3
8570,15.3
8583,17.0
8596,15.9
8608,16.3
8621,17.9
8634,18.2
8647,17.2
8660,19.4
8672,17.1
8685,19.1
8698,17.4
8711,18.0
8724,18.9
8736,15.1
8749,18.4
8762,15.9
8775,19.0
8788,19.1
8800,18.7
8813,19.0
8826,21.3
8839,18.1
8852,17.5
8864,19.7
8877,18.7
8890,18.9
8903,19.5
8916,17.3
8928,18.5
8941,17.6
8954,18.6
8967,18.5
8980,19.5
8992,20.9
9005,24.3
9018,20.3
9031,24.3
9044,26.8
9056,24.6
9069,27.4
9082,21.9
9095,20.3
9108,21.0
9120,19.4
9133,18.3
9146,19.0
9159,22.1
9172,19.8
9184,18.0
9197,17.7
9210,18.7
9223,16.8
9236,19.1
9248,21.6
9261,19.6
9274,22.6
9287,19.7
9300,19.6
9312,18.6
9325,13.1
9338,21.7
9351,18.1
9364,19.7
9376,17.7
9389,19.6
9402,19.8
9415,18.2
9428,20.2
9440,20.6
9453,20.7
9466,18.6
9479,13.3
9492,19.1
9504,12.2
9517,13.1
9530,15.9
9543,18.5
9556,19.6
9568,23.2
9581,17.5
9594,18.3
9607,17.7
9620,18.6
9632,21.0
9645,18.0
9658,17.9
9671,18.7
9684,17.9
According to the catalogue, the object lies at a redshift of 0.38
